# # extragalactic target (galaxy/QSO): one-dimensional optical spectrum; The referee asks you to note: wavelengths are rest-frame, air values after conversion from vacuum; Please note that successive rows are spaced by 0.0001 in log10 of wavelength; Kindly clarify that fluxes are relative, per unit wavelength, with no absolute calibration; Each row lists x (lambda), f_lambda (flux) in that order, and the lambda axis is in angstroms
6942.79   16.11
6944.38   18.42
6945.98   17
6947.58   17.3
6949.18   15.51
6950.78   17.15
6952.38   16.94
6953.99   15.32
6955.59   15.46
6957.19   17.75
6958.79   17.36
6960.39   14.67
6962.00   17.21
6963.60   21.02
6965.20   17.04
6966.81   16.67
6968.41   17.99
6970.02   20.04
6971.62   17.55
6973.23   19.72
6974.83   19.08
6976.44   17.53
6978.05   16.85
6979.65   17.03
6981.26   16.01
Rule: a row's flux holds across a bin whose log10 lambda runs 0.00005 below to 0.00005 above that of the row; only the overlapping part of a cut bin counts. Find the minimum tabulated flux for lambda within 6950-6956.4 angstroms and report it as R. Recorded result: 15.32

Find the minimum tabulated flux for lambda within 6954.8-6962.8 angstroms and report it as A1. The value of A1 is 14.67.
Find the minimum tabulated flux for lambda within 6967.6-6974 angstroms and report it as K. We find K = 17.55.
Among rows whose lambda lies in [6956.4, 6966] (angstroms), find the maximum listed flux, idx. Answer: 21.02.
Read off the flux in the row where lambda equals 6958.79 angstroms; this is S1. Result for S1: 17.36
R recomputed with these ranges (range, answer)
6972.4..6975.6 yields 19.08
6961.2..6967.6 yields 16.67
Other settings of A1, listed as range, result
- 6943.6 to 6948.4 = 17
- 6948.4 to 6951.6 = 15.51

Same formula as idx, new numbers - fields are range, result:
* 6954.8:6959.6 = 17.75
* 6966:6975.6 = 20.04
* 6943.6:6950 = 18.42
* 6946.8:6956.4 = 17.3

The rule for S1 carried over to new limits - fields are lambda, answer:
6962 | 17.21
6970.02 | 20.04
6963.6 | 21.02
